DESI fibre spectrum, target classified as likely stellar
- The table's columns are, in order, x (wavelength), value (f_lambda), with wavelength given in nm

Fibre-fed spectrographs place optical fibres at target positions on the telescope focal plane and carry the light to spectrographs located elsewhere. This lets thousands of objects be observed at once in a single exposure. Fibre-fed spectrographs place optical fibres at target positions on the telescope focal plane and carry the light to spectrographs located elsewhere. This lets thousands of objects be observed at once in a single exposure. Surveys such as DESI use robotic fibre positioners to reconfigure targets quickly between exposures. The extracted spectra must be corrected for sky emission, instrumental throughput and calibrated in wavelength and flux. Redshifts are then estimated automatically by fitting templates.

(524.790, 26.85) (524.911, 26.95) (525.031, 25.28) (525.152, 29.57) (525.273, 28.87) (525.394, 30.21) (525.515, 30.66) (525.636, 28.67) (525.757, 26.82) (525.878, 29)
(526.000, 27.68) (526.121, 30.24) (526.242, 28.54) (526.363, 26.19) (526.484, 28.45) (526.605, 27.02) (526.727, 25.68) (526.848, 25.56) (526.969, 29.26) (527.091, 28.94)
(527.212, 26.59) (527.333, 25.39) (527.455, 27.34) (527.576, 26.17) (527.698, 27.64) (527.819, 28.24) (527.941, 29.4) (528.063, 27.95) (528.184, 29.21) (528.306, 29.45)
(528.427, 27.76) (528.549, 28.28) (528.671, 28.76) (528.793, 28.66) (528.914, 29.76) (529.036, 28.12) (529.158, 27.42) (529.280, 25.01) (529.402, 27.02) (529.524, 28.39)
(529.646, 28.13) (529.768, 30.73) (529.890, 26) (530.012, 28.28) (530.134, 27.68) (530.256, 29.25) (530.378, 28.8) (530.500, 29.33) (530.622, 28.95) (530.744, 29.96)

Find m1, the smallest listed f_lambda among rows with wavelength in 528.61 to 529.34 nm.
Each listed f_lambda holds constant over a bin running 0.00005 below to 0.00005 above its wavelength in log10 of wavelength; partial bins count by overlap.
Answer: 25.01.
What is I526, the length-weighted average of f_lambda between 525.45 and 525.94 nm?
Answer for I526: 28.8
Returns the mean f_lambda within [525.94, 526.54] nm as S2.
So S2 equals 28.3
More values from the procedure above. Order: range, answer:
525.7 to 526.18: 28.4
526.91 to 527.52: 27.5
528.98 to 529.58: 27.2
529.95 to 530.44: 28.5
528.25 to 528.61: 28.5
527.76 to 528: 28.8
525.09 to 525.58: 29.8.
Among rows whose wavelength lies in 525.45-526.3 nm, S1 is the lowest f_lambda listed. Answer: 26.82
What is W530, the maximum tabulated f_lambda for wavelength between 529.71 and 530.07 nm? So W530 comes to 30.73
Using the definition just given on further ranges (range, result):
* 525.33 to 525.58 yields 30.66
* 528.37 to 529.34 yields 29.76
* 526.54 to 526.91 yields 27.02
